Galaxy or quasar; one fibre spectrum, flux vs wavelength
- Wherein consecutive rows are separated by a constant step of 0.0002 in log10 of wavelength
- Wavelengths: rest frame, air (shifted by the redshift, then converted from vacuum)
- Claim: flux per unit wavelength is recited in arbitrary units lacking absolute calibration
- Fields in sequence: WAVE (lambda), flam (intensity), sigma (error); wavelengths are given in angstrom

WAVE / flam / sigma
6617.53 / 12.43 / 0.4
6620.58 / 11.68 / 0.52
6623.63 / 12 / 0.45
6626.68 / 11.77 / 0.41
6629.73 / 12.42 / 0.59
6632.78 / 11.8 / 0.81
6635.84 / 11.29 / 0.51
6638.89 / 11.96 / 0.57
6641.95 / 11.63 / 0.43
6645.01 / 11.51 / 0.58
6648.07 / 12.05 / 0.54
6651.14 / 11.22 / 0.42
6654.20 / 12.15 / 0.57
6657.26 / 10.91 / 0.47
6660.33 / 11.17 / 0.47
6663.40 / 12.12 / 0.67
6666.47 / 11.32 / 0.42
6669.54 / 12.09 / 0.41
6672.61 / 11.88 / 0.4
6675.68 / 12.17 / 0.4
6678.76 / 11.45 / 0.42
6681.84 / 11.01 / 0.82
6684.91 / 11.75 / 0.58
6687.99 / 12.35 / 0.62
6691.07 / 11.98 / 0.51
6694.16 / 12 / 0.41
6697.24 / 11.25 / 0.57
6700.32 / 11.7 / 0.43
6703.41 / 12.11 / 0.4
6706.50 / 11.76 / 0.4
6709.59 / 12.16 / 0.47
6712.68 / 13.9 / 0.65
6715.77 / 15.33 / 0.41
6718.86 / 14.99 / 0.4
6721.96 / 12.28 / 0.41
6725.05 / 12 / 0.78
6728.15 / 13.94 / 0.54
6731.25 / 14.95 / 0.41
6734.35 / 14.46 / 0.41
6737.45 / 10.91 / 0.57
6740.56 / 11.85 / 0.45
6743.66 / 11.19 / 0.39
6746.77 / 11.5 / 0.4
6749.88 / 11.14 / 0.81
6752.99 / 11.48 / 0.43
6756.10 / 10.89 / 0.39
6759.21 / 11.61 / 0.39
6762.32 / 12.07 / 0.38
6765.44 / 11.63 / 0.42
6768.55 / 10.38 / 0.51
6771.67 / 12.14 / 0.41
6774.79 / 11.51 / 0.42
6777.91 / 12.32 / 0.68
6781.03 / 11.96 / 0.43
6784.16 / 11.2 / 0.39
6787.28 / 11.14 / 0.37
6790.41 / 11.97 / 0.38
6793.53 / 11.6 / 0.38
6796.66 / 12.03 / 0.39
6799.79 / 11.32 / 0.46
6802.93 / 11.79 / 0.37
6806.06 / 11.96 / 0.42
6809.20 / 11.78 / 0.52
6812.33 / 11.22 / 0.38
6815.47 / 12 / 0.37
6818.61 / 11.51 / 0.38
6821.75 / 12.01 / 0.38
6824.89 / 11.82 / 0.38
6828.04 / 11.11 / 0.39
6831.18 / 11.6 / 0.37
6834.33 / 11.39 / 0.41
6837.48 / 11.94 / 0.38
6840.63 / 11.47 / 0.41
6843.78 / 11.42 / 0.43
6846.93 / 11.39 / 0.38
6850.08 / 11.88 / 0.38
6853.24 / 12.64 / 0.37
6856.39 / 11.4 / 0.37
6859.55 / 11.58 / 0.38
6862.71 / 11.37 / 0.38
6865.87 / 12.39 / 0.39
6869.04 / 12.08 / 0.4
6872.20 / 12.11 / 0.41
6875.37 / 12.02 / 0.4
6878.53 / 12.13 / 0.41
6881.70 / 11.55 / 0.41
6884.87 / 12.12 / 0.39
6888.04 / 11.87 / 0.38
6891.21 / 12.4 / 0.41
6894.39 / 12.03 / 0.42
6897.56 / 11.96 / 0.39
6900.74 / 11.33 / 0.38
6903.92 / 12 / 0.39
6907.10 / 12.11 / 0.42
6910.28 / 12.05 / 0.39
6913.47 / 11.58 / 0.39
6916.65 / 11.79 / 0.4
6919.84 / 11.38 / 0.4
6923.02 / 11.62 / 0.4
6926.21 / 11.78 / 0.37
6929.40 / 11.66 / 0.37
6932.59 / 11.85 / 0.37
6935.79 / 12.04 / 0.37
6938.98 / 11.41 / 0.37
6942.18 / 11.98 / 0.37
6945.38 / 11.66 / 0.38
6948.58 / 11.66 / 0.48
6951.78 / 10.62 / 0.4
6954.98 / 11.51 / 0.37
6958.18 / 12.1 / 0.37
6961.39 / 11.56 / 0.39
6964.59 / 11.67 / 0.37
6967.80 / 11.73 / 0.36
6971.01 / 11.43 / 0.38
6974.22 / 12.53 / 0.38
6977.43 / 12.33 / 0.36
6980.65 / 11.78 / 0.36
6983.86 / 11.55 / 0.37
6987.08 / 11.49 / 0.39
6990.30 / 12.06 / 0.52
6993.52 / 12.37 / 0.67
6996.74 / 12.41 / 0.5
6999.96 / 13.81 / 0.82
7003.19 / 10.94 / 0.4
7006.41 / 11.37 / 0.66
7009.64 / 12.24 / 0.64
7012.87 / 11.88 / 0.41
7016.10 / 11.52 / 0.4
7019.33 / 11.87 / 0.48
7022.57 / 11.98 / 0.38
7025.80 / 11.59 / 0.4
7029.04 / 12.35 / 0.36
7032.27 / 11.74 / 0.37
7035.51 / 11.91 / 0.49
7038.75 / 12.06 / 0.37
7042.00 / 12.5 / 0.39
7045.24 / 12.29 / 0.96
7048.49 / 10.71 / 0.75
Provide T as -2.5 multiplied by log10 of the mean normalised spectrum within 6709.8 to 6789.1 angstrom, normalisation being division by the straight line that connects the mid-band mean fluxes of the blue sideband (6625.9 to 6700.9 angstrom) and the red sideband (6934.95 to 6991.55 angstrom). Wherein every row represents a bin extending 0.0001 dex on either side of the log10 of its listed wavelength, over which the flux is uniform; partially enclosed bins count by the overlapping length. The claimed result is -0.05 mag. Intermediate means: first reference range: 11.7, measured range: 12.3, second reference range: 11.7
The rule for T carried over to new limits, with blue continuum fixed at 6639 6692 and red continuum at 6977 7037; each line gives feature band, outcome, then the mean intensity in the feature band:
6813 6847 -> 0.020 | 11.6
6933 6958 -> 0.028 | 11.6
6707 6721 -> -0.180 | 13.8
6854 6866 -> 0.016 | 11.7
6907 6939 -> 0.012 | 11.8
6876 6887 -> -0.008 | 11.9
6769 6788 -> 0.011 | 11.7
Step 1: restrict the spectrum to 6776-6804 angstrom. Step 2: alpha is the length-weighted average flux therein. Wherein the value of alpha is 11.7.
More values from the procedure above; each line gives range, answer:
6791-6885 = 11.8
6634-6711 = 11.7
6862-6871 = 12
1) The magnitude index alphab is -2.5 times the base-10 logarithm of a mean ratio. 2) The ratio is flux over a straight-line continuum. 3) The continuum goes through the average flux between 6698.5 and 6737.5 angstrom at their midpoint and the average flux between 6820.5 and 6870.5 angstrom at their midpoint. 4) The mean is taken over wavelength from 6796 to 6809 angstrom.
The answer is 0.04 mag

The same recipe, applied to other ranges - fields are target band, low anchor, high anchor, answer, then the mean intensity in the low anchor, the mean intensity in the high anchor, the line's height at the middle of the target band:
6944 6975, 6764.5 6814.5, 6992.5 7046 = 0.03 mag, 11.6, 12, 11.9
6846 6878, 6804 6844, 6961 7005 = -0.02 mag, 11.6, 12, 11.7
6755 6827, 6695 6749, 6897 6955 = 0.06 mag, 12.7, 11.7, 12.4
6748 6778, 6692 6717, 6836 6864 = 0.06 mag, 12.5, 11.7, 12.2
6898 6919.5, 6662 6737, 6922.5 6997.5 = 0.01 mag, 12.5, 11.8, 11.9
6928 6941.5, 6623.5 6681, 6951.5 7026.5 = 0.01 mag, 11.7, 11.9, 11.8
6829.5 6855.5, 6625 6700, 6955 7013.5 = 0.01 mag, 11.7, 11.9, 11.8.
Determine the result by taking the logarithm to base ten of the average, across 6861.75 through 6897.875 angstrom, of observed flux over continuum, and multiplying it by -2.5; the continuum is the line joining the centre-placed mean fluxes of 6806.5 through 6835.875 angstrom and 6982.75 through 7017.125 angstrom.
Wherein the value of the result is -0.026 mag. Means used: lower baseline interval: 11.6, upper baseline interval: 12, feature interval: 12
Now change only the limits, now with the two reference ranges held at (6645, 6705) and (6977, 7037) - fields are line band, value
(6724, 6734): -0.17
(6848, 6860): 0.00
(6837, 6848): 0.03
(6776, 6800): 0.01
